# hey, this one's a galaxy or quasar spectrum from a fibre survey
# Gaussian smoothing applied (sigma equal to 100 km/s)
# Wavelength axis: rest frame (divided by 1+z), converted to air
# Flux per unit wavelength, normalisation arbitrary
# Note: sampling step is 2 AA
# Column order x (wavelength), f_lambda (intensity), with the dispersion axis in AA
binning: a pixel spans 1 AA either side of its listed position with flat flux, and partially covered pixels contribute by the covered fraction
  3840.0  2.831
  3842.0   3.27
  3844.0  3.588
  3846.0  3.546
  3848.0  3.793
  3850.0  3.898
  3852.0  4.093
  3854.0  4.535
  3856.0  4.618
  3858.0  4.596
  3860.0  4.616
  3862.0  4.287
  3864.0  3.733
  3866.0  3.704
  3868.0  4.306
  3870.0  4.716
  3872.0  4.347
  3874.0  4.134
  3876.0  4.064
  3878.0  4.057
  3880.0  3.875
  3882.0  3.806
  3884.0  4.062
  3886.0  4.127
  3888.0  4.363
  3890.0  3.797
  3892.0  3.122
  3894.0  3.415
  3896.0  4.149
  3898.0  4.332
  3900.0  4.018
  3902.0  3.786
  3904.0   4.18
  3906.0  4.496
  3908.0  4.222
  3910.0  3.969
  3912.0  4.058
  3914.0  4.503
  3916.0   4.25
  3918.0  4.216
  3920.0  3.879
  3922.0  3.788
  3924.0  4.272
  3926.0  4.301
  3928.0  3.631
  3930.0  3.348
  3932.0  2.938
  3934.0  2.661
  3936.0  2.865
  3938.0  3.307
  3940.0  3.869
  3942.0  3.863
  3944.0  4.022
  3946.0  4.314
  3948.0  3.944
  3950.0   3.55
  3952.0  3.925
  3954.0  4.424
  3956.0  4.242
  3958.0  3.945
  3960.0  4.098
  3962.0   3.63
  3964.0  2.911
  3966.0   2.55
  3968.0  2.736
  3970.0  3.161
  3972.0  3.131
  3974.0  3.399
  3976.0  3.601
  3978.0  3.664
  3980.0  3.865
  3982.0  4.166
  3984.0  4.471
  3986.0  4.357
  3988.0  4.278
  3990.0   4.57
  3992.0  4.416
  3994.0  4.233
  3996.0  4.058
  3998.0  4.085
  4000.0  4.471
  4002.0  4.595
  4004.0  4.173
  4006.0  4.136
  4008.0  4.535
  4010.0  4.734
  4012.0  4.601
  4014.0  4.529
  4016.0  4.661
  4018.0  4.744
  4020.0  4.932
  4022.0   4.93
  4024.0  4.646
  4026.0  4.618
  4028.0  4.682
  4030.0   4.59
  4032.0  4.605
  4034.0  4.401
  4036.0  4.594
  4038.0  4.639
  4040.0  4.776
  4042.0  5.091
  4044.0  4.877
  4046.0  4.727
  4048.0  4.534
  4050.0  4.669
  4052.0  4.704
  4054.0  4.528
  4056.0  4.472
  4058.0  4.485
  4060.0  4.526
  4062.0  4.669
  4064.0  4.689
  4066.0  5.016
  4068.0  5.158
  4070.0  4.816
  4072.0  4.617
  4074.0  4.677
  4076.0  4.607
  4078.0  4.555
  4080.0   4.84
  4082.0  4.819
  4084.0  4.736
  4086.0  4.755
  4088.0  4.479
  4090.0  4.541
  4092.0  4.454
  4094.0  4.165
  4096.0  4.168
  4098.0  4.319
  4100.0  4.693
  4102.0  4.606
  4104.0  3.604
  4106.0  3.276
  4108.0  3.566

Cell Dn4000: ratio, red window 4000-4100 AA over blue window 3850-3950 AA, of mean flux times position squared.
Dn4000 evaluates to 1.25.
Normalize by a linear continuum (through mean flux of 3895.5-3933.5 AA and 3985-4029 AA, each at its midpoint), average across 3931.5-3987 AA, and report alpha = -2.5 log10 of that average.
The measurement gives 0.168 mag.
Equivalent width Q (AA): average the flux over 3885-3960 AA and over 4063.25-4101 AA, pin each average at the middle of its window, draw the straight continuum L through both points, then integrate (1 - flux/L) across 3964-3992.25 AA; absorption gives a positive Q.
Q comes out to 3.2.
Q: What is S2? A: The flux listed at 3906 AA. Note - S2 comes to 4.496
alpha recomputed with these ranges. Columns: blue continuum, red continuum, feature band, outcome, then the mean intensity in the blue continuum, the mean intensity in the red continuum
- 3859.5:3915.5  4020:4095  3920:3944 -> 0.19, 4.08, 4.67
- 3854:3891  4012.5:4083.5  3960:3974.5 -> 0.38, 4.19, 4.7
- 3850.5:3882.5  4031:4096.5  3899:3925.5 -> 0.05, 4.22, 4.65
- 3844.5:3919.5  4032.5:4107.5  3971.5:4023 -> 0.02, 4.1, 4.57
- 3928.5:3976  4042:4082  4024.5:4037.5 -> -0.05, 3.52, 4.71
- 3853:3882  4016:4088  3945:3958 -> 0.10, 4.24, 4.7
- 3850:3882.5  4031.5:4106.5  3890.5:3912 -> 0.08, 4.21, 4.58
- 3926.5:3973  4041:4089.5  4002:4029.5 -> -0.10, 3.53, 4.71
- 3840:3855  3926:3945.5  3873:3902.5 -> -0.09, 3.75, 3.46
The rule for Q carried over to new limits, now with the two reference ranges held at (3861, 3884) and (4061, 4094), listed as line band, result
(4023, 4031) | -0.2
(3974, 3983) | 1.3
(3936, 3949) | 1.5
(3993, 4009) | 0.7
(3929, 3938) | 2.7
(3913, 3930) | 0.7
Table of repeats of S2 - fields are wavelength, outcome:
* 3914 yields 4.503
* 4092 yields 4.454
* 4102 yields 4.606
